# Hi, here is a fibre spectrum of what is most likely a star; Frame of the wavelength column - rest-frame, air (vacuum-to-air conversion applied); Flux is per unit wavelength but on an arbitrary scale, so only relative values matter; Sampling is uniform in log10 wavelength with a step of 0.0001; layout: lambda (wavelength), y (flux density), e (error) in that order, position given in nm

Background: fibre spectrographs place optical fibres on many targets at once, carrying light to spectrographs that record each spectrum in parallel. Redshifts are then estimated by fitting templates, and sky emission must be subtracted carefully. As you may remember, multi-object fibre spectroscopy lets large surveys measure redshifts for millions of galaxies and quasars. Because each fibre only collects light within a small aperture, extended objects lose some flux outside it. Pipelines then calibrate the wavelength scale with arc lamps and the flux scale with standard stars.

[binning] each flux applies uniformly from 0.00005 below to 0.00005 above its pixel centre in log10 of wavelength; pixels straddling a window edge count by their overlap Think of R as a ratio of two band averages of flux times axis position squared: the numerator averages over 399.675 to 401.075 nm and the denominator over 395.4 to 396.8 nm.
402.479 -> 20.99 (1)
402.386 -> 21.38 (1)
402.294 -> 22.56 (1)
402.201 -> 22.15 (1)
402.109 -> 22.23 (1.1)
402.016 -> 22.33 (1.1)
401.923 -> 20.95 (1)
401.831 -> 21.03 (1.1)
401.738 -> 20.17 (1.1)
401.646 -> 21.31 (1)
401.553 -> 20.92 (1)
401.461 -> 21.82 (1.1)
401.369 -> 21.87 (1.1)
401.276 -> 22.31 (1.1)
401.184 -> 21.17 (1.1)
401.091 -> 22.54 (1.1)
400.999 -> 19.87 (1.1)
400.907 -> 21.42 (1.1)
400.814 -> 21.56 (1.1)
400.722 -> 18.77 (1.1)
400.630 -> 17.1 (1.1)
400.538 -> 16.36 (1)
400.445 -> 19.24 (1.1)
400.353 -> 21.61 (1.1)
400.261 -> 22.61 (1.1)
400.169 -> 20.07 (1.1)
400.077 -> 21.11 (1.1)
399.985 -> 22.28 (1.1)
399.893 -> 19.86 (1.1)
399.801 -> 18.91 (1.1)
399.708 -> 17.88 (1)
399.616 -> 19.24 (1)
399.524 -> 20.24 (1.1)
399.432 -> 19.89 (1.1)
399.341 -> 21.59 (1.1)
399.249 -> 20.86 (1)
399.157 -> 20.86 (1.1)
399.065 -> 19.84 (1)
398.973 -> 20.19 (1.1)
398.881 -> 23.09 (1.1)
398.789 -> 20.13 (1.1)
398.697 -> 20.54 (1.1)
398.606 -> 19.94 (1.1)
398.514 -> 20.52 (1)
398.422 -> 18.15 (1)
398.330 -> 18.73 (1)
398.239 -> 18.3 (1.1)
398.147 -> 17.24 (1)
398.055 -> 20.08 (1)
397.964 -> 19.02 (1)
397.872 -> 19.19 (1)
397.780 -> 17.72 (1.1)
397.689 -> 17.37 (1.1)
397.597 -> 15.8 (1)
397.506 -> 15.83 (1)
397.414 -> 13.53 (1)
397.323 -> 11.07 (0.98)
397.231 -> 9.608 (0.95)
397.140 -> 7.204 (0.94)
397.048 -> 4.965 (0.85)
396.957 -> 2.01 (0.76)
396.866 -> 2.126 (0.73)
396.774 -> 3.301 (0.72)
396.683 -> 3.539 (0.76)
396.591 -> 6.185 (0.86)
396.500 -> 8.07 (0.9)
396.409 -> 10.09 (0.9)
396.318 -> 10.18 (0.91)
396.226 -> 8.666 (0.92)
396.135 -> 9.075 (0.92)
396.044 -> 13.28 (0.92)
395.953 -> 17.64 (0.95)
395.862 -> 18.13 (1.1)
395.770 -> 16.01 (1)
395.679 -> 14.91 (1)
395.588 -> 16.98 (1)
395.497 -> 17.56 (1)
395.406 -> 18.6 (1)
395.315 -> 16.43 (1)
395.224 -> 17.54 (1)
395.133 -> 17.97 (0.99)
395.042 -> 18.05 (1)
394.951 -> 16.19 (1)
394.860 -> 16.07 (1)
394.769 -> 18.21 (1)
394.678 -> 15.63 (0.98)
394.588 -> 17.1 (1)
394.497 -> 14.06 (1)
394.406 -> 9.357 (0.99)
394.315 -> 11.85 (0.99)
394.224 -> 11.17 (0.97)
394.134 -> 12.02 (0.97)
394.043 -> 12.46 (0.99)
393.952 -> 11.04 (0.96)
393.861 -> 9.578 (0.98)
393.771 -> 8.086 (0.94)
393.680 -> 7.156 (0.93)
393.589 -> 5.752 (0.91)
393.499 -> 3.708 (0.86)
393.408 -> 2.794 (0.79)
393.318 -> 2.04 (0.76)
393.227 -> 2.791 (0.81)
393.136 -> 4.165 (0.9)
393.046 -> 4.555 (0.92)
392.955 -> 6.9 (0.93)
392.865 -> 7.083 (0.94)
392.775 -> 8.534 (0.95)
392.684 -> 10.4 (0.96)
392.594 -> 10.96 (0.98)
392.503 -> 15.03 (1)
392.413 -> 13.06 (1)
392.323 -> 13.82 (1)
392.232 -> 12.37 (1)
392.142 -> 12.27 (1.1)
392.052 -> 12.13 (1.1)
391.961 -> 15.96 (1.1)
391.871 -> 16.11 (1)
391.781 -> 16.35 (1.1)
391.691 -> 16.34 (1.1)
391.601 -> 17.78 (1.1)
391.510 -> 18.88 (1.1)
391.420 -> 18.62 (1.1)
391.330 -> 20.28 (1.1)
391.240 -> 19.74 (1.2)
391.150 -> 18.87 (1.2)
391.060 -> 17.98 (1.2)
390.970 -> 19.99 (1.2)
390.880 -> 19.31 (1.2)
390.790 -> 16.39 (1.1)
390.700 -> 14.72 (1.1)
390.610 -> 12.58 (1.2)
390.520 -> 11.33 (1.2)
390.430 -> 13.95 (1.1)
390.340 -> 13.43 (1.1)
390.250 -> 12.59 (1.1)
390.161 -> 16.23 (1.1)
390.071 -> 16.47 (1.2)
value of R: 1.7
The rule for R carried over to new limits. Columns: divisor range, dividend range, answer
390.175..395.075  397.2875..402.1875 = 1.61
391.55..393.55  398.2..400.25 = 2.04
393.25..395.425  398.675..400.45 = 1.75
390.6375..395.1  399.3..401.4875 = 1.66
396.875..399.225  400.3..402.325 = 1.30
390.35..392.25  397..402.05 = 1.22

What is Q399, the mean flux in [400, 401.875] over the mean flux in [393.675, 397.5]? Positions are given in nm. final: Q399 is 1.72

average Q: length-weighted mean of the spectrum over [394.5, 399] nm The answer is 14.6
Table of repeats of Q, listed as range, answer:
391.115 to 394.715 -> 11.6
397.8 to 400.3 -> 20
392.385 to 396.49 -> 11.7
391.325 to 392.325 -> 15.8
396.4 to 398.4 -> 12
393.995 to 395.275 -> 14.8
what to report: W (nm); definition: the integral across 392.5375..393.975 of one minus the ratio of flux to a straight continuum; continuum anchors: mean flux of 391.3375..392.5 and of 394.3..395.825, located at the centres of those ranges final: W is 0.84 nm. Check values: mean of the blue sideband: 15.5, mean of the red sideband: 16.1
